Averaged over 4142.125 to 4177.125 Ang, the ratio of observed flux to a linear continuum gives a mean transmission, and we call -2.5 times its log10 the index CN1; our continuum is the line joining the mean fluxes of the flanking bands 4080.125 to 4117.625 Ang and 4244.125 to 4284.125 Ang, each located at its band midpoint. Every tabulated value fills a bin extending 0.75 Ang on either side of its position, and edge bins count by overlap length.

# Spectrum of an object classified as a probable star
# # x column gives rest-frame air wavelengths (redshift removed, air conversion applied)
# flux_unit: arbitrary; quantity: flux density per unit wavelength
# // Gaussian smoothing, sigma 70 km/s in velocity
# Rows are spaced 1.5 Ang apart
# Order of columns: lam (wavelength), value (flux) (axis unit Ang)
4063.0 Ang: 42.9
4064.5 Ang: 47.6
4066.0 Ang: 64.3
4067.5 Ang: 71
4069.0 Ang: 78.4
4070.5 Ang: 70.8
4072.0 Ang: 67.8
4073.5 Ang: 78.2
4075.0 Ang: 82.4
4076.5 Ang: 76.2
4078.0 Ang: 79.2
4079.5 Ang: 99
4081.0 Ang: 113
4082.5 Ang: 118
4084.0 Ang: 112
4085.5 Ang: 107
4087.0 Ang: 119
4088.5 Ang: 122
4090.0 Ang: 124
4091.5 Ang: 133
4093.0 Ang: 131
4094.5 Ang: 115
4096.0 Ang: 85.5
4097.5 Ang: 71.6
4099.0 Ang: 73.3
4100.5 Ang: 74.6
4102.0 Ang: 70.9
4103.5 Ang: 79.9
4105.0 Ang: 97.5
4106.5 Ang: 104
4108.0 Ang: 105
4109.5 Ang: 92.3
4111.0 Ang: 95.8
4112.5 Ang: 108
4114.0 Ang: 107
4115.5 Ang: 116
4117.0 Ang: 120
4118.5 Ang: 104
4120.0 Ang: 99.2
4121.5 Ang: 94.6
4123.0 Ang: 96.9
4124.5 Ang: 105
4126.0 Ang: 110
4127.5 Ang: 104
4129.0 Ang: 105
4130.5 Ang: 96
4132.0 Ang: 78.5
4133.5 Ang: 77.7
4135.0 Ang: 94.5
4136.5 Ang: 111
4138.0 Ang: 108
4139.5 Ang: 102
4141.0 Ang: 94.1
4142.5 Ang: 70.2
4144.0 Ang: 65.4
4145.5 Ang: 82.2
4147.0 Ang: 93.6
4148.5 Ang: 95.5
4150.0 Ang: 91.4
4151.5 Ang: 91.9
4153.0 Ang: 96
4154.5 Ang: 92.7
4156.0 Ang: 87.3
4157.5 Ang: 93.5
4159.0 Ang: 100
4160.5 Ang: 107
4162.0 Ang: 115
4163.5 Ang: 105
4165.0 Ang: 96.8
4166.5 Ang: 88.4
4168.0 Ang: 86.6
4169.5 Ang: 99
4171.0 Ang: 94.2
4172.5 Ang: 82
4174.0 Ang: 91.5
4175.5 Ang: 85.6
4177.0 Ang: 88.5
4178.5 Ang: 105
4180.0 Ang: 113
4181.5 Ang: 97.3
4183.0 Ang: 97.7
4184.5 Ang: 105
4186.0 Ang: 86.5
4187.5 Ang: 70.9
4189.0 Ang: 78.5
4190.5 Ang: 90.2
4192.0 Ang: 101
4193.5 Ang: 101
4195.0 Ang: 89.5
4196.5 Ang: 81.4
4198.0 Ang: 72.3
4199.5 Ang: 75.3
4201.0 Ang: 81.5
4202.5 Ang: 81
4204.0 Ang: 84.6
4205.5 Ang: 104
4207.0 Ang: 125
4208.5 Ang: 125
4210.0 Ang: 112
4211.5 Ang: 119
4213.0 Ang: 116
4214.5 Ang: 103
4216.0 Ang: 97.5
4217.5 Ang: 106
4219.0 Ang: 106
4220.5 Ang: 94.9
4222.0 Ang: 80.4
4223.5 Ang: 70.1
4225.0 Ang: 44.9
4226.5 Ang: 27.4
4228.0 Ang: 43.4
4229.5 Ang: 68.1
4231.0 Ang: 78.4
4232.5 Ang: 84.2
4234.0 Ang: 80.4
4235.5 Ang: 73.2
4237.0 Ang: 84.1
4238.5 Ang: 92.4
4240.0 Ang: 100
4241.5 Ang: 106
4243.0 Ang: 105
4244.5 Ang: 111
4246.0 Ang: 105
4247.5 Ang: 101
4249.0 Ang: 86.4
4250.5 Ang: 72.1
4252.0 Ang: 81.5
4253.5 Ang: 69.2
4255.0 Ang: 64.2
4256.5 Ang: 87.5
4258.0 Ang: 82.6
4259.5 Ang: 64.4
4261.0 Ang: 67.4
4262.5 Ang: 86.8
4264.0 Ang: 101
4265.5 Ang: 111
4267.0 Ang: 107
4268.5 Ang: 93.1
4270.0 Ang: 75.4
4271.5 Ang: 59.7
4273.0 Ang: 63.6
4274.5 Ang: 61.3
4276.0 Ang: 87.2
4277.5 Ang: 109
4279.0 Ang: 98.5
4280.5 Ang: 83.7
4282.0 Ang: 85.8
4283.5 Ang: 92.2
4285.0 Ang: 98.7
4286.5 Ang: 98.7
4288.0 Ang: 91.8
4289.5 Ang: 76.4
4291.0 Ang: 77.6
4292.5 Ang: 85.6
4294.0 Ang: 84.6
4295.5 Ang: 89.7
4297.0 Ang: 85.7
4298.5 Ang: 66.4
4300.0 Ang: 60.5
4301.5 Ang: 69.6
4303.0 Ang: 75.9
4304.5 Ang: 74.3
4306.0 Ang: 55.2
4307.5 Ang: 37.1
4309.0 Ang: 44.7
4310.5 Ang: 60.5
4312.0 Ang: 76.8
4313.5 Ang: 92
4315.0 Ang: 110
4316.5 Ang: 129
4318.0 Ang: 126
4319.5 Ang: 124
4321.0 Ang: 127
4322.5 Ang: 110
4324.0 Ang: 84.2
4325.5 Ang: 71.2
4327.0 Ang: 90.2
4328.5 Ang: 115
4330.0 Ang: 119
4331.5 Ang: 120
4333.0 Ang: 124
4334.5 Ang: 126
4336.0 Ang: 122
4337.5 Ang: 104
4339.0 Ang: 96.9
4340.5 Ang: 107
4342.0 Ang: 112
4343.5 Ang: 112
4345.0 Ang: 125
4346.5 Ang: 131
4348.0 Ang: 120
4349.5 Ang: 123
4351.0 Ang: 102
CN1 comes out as 0.06 mag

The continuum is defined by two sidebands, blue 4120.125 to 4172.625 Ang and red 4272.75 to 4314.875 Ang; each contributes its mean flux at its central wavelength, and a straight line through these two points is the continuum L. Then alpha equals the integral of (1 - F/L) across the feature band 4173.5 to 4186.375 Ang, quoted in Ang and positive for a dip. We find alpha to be -0.8 Ang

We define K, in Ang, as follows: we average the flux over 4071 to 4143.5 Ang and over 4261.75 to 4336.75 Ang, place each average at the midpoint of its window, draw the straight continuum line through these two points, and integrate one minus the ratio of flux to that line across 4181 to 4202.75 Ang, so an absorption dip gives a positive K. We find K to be 1.7 Ang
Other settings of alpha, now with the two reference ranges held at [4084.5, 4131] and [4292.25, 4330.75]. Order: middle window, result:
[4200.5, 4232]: 1.8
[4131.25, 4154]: 2.2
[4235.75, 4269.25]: 0.7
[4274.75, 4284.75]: -0.2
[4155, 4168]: 0.0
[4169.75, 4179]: 0.6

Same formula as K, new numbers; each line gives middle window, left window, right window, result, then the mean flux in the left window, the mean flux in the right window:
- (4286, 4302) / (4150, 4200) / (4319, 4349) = 4.0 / 93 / 112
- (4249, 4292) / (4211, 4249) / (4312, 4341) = 5.8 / 87.7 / 110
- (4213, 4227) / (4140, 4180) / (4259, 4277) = 0.5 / 92.7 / 82.1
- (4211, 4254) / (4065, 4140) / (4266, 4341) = 3.0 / 96.8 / 90.5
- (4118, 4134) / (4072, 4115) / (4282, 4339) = 0.0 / 98.6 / 91.8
